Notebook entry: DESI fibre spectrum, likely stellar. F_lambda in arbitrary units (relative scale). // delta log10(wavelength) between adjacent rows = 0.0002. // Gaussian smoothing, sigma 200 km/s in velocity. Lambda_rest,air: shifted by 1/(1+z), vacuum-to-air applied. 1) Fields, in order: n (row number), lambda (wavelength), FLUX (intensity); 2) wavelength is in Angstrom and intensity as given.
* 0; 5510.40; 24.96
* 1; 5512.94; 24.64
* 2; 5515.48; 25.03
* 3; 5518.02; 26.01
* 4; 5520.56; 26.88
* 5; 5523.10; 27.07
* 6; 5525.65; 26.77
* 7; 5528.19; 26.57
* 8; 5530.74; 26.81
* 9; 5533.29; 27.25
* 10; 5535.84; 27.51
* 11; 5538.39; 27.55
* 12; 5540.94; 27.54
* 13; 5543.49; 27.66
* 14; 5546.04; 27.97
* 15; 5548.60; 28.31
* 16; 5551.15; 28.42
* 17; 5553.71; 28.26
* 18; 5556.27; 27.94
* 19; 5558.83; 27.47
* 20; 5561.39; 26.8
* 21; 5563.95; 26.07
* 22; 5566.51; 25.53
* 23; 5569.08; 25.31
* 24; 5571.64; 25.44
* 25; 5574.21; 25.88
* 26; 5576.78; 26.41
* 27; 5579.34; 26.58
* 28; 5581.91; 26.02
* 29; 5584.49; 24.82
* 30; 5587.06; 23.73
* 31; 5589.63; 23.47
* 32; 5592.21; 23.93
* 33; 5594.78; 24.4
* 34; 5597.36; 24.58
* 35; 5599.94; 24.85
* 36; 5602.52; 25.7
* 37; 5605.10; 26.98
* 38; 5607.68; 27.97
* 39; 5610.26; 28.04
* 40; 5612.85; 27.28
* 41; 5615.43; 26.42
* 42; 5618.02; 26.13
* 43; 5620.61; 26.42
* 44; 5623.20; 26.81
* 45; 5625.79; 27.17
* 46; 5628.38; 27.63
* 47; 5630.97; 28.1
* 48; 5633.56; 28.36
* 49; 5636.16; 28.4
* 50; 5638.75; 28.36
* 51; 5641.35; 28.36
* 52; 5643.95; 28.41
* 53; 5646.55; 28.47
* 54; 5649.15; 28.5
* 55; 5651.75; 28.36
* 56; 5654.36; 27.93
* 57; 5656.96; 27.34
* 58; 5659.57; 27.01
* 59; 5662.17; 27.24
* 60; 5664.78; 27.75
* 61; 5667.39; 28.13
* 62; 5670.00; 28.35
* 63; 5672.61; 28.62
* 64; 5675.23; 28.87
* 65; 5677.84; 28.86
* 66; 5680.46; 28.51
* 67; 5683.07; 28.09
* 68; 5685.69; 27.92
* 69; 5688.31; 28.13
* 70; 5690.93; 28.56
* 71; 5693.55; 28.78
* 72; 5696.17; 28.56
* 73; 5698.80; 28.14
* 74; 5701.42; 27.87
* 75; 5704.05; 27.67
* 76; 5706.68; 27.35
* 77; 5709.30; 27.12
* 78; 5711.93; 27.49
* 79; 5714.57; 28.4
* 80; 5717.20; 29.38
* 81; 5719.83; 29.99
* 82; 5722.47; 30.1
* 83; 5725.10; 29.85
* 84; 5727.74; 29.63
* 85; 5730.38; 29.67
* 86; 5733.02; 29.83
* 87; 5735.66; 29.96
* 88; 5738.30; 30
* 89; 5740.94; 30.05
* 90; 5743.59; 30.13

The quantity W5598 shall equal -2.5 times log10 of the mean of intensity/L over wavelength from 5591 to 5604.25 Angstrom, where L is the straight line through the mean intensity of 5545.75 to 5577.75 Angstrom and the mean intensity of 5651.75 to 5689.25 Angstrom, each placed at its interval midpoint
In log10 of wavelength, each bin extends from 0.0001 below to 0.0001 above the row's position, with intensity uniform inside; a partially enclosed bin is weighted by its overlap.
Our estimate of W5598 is 0.10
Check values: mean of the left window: 26.9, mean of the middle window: 24.8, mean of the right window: 28.1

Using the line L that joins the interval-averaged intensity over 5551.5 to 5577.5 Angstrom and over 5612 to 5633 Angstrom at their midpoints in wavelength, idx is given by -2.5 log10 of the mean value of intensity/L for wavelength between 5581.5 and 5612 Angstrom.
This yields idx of 0.06 mag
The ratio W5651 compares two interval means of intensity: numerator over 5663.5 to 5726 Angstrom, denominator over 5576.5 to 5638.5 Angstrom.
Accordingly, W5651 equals 1.08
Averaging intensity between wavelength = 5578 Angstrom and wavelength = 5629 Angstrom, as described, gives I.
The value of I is 25.9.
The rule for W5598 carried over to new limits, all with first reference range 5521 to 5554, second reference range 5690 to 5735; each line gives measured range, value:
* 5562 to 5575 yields 0.08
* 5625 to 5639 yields 0.01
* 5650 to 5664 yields 0.03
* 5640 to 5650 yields -0.01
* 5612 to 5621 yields 0.06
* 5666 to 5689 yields 0.00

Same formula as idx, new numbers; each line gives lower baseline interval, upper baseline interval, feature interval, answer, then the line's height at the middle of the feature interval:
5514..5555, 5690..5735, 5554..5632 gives 0.063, 27.7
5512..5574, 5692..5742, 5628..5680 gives 0.001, 28.2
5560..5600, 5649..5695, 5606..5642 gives -0.035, 26.6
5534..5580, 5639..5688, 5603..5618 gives 0.018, 27.6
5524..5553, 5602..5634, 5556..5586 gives 0.051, 27.4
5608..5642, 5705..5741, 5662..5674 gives 0.006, 28.2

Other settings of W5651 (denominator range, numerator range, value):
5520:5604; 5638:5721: 1.07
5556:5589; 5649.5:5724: 1.09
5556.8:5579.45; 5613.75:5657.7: 1.06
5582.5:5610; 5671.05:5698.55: 1.13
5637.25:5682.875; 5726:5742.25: 1.06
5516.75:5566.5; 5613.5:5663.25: 1.01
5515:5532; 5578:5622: 0.97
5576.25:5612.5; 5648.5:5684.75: 1.10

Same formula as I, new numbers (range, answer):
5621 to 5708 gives 28.1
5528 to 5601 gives 26.3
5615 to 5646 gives 27.6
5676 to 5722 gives 28.3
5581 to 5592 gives 24.4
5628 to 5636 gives 28.1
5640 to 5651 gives 28.4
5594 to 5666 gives 27.3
